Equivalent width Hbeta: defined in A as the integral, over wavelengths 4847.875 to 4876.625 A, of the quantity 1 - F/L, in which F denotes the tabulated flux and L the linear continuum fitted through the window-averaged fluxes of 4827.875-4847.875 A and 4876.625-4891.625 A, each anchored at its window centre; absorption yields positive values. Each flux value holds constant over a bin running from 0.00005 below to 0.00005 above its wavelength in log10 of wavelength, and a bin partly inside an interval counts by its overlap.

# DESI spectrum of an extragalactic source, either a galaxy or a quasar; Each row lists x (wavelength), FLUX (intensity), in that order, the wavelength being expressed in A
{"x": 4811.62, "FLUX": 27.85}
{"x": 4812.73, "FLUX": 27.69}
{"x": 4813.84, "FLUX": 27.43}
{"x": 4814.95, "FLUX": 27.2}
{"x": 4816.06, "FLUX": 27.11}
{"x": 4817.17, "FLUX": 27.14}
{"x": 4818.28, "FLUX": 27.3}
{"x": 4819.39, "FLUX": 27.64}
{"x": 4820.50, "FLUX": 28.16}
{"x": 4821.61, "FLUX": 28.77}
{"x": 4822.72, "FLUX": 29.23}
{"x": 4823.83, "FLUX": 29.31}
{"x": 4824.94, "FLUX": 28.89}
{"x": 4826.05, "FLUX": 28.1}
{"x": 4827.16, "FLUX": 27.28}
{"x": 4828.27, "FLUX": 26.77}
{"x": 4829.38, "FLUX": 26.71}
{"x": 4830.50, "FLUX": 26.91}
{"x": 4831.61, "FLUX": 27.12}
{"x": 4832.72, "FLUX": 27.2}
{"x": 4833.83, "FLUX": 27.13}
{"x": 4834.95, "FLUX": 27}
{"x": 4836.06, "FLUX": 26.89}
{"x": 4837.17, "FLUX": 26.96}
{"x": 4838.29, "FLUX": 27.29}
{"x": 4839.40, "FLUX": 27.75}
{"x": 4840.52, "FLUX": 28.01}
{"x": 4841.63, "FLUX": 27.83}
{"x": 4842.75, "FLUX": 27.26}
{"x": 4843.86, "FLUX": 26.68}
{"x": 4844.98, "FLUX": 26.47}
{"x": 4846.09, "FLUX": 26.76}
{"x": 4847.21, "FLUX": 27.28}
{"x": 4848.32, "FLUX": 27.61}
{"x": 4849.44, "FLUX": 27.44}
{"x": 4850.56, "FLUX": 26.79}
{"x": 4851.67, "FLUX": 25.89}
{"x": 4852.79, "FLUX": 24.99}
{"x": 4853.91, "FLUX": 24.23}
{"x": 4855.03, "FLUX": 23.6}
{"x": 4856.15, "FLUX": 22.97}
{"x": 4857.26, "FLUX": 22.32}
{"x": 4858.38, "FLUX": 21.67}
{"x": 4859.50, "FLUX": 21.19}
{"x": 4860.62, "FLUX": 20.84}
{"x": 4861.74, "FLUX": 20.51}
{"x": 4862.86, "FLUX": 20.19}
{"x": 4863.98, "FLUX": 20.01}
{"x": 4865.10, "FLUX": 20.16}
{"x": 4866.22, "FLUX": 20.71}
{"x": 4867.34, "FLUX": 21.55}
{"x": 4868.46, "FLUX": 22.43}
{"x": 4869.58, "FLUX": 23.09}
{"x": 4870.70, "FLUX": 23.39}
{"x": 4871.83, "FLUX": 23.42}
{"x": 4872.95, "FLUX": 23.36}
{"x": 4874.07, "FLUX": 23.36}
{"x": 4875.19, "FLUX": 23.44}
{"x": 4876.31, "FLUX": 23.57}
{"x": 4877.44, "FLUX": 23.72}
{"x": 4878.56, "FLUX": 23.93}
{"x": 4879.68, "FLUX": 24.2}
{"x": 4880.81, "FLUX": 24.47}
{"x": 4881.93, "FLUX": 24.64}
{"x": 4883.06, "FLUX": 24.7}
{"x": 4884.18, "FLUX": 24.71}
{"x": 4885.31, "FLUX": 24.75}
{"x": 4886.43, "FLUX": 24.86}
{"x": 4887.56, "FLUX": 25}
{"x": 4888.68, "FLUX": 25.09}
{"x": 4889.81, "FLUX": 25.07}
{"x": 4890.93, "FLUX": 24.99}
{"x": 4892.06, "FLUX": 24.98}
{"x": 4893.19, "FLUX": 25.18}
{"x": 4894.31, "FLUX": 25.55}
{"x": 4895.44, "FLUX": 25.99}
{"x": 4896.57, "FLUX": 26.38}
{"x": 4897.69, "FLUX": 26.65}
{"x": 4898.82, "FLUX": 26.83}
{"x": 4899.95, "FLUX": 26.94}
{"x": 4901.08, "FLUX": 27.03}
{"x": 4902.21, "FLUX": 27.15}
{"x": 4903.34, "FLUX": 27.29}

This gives 3.12 A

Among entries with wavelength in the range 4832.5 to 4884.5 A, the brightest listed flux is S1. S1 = 28.01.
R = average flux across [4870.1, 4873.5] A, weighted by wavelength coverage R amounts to 23.4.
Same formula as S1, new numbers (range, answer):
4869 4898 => 26.65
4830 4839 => 27.29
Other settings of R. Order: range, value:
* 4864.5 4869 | 21.2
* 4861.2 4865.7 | 20.2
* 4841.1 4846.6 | 27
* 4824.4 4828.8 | 27.8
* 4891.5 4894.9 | 25.2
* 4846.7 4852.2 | 27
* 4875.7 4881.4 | 24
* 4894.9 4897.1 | 26.2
